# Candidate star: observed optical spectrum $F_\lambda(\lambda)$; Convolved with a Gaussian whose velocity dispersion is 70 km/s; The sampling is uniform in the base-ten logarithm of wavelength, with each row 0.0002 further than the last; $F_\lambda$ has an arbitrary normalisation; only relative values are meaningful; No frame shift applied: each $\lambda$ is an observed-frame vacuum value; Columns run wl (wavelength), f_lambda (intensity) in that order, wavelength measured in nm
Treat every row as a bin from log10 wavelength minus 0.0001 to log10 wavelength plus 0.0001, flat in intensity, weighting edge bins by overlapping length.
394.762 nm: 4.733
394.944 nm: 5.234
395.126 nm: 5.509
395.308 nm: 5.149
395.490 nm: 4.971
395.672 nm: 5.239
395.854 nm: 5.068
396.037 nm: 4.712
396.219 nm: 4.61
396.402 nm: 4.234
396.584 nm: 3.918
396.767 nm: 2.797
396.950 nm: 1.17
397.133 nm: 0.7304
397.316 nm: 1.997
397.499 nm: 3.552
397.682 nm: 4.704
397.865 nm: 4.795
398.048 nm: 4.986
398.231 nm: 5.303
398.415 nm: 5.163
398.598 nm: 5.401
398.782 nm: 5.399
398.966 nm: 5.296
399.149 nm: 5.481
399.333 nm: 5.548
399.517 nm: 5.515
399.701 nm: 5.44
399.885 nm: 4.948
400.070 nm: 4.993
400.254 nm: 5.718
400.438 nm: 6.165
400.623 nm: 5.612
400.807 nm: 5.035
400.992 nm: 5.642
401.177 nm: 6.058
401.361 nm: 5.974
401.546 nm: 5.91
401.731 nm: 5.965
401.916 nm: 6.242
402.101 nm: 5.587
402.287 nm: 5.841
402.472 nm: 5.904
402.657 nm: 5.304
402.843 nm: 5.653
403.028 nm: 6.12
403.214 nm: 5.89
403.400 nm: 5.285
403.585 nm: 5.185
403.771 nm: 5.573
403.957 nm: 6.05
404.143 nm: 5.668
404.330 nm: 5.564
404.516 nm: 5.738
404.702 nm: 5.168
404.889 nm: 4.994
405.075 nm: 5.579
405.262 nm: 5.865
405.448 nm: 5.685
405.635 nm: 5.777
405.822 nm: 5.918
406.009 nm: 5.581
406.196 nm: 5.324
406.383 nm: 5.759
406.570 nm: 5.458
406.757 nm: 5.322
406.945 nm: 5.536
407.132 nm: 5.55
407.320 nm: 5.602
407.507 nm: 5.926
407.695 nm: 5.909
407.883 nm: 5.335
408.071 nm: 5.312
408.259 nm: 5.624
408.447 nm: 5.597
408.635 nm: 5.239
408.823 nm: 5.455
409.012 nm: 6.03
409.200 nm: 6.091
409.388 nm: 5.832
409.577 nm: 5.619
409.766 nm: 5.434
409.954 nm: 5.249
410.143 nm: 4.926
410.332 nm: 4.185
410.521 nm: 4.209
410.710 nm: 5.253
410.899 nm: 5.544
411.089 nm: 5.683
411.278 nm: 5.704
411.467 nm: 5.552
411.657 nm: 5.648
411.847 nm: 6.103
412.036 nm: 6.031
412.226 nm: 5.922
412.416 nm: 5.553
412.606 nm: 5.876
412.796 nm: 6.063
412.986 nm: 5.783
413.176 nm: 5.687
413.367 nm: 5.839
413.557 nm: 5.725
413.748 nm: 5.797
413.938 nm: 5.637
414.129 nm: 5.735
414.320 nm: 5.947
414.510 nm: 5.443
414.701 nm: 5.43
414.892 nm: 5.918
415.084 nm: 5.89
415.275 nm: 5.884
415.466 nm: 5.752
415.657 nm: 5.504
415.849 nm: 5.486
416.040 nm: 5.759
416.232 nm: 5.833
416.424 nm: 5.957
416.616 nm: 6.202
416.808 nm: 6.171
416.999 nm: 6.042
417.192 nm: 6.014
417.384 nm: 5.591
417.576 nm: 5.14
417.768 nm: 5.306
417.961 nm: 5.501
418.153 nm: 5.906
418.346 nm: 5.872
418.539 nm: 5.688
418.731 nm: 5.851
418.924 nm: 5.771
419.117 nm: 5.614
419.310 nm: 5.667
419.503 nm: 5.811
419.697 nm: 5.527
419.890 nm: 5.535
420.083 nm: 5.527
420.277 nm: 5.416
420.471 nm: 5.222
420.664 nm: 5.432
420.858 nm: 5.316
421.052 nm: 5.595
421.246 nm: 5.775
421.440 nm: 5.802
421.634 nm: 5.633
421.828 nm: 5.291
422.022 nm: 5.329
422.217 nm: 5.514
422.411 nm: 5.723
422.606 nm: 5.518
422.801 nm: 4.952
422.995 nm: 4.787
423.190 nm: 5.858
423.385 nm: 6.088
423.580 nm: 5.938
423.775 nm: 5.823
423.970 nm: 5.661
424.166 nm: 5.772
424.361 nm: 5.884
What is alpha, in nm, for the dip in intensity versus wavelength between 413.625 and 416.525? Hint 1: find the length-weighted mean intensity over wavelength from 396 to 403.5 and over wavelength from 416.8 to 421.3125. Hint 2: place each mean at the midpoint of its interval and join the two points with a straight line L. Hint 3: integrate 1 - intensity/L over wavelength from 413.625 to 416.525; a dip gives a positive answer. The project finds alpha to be -0.12 nm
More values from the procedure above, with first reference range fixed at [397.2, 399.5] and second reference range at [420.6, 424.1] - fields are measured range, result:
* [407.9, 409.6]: -0.169 nm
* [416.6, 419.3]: -0.164 nm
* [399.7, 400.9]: -0.140 nm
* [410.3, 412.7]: -0.141 nm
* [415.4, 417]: -0.145 nm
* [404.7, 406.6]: -0.211 nm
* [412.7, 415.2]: -0.224 nm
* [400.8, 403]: -0.404 nm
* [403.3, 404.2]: -0.107 nm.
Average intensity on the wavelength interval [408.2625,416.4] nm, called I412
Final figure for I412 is 5.62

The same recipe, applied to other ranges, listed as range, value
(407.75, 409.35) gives 5.6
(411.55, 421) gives 5.72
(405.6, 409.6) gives 5.62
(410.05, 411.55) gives 5.13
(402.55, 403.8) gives 5.58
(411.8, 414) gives 5.83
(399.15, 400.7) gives 5.49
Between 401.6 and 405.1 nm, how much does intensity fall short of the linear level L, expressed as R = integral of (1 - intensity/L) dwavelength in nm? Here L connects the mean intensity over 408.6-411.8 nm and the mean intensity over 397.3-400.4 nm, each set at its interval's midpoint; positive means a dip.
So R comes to -0.31 nm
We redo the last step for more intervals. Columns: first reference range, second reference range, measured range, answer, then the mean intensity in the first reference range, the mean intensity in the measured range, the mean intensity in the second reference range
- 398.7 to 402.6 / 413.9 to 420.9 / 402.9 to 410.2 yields 0.081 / 5.63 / 5.59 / 5.69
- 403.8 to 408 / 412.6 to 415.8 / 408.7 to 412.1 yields 0.129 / 5.6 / 5.47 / 5.75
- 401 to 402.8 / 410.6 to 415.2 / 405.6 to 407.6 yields 0.066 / 5.85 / 5.61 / 5.74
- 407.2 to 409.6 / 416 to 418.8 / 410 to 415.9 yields 0.127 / 5.66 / 5.6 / 5.79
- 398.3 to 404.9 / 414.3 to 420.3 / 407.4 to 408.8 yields 0.021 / 5.59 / 5.56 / 5.72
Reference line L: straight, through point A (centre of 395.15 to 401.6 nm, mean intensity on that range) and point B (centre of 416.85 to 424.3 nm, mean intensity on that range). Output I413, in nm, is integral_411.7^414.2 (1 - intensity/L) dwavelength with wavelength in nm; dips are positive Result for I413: -0.24 nm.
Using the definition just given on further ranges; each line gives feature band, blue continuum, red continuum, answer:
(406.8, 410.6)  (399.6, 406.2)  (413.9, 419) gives 0.17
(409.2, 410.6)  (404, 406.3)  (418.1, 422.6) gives 0.11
